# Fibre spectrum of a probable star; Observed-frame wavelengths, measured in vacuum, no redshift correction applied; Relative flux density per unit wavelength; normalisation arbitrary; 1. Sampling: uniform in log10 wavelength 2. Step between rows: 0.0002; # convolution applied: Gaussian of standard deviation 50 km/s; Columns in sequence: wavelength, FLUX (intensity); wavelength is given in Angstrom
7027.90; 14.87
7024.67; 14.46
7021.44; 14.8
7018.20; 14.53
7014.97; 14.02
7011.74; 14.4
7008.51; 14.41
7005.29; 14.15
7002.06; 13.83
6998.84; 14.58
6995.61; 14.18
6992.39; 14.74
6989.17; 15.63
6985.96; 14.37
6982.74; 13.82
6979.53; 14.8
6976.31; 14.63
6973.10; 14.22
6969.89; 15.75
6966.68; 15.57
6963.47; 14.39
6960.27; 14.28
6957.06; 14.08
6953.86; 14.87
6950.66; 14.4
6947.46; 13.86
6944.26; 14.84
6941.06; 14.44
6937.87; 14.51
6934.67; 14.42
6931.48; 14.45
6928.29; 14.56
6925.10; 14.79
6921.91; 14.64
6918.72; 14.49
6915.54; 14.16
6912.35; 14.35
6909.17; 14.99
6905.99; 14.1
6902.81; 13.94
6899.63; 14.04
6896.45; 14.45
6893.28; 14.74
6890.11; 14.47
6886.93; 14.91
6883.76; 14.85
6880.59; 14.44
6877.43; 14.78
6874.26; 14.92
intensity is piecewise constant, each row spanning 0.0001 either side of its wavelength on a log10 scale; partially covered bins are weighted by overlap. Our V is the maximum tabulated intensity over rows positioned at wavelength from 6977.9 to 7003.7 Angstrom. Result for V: 15.63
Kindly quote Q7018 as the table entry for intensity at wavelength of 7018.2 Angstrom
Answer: 14.53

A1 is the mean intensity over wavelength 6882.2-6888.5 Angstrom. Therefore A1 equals 14.9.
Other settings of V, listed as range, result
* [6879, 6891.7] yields 14.91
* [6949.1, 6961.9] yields 14.87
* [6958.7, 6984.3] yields 15.75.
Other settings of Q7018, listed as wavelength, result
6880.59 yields 14.44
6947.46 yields 13.86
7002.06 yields 13.83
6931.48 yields 14.45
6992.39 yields 14.74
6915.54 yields 14.16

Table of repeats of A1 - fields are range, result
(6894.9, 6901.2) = 14.2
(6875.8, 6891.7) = 14.7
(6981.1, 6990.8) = 14.6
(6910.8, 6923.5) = 14.4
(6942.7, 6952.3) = 14.4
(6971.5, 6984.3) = 14.4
